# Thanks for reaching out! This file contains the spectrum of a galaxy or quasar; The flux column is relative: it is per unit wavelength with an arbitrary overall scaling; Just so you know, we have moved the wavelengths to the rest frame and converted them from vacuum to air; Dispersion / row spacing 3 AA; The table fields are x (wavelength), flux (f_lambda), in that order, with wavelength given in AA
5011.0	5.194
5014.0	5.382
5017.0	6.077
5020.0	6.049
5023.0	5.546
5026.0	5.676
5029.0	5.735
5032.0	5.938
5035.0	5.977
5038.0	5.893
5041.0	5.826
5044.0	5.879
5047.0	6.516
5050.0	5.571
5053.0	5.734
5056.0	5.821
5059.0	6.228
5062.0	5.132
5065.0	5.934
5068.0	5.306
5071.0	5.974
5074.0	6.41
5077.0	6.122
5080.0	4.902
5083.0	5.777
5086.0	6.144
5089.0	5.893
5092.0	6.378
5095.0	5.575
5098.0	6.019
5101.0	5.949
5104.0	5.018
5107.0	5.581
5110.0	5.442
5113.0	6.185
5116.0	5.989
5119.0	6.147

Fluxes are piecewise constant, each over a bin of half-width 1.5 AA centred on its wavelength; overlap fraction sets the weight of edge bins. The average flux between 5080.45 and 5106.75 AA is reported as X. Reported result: 5.79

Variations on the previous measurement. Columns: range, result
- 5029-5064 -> 5.86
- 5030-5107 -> 5.83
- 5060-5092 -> 5.8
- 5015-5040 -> 5.85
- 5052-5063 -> 5.76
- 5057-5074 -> 5.78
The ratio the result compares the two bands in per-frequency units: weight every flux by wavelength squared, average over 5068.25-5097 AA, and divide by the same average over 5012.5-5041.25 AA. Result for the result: 1.0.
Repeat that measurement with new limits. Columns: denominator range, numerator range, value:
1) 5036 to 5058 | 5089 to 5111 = 0.99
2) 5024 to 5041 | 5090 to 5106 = 1.02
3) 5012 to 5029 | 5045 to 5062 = 1.04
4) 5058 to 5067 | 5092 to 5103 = 1.04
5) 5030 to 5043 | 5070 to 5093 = 1.02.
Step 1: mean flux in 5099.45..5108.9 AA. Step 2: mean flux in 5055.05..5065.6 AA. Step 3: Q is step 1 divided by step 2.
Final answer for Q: 0.96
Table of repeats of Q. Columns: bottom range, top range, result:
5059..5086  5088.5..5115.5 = 1.01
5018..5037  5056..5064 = 0.98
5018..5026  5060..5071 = 0.96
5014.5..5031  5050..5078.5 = 1.01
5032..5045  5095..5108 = 0.96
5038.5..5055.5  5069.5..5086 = 0.99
